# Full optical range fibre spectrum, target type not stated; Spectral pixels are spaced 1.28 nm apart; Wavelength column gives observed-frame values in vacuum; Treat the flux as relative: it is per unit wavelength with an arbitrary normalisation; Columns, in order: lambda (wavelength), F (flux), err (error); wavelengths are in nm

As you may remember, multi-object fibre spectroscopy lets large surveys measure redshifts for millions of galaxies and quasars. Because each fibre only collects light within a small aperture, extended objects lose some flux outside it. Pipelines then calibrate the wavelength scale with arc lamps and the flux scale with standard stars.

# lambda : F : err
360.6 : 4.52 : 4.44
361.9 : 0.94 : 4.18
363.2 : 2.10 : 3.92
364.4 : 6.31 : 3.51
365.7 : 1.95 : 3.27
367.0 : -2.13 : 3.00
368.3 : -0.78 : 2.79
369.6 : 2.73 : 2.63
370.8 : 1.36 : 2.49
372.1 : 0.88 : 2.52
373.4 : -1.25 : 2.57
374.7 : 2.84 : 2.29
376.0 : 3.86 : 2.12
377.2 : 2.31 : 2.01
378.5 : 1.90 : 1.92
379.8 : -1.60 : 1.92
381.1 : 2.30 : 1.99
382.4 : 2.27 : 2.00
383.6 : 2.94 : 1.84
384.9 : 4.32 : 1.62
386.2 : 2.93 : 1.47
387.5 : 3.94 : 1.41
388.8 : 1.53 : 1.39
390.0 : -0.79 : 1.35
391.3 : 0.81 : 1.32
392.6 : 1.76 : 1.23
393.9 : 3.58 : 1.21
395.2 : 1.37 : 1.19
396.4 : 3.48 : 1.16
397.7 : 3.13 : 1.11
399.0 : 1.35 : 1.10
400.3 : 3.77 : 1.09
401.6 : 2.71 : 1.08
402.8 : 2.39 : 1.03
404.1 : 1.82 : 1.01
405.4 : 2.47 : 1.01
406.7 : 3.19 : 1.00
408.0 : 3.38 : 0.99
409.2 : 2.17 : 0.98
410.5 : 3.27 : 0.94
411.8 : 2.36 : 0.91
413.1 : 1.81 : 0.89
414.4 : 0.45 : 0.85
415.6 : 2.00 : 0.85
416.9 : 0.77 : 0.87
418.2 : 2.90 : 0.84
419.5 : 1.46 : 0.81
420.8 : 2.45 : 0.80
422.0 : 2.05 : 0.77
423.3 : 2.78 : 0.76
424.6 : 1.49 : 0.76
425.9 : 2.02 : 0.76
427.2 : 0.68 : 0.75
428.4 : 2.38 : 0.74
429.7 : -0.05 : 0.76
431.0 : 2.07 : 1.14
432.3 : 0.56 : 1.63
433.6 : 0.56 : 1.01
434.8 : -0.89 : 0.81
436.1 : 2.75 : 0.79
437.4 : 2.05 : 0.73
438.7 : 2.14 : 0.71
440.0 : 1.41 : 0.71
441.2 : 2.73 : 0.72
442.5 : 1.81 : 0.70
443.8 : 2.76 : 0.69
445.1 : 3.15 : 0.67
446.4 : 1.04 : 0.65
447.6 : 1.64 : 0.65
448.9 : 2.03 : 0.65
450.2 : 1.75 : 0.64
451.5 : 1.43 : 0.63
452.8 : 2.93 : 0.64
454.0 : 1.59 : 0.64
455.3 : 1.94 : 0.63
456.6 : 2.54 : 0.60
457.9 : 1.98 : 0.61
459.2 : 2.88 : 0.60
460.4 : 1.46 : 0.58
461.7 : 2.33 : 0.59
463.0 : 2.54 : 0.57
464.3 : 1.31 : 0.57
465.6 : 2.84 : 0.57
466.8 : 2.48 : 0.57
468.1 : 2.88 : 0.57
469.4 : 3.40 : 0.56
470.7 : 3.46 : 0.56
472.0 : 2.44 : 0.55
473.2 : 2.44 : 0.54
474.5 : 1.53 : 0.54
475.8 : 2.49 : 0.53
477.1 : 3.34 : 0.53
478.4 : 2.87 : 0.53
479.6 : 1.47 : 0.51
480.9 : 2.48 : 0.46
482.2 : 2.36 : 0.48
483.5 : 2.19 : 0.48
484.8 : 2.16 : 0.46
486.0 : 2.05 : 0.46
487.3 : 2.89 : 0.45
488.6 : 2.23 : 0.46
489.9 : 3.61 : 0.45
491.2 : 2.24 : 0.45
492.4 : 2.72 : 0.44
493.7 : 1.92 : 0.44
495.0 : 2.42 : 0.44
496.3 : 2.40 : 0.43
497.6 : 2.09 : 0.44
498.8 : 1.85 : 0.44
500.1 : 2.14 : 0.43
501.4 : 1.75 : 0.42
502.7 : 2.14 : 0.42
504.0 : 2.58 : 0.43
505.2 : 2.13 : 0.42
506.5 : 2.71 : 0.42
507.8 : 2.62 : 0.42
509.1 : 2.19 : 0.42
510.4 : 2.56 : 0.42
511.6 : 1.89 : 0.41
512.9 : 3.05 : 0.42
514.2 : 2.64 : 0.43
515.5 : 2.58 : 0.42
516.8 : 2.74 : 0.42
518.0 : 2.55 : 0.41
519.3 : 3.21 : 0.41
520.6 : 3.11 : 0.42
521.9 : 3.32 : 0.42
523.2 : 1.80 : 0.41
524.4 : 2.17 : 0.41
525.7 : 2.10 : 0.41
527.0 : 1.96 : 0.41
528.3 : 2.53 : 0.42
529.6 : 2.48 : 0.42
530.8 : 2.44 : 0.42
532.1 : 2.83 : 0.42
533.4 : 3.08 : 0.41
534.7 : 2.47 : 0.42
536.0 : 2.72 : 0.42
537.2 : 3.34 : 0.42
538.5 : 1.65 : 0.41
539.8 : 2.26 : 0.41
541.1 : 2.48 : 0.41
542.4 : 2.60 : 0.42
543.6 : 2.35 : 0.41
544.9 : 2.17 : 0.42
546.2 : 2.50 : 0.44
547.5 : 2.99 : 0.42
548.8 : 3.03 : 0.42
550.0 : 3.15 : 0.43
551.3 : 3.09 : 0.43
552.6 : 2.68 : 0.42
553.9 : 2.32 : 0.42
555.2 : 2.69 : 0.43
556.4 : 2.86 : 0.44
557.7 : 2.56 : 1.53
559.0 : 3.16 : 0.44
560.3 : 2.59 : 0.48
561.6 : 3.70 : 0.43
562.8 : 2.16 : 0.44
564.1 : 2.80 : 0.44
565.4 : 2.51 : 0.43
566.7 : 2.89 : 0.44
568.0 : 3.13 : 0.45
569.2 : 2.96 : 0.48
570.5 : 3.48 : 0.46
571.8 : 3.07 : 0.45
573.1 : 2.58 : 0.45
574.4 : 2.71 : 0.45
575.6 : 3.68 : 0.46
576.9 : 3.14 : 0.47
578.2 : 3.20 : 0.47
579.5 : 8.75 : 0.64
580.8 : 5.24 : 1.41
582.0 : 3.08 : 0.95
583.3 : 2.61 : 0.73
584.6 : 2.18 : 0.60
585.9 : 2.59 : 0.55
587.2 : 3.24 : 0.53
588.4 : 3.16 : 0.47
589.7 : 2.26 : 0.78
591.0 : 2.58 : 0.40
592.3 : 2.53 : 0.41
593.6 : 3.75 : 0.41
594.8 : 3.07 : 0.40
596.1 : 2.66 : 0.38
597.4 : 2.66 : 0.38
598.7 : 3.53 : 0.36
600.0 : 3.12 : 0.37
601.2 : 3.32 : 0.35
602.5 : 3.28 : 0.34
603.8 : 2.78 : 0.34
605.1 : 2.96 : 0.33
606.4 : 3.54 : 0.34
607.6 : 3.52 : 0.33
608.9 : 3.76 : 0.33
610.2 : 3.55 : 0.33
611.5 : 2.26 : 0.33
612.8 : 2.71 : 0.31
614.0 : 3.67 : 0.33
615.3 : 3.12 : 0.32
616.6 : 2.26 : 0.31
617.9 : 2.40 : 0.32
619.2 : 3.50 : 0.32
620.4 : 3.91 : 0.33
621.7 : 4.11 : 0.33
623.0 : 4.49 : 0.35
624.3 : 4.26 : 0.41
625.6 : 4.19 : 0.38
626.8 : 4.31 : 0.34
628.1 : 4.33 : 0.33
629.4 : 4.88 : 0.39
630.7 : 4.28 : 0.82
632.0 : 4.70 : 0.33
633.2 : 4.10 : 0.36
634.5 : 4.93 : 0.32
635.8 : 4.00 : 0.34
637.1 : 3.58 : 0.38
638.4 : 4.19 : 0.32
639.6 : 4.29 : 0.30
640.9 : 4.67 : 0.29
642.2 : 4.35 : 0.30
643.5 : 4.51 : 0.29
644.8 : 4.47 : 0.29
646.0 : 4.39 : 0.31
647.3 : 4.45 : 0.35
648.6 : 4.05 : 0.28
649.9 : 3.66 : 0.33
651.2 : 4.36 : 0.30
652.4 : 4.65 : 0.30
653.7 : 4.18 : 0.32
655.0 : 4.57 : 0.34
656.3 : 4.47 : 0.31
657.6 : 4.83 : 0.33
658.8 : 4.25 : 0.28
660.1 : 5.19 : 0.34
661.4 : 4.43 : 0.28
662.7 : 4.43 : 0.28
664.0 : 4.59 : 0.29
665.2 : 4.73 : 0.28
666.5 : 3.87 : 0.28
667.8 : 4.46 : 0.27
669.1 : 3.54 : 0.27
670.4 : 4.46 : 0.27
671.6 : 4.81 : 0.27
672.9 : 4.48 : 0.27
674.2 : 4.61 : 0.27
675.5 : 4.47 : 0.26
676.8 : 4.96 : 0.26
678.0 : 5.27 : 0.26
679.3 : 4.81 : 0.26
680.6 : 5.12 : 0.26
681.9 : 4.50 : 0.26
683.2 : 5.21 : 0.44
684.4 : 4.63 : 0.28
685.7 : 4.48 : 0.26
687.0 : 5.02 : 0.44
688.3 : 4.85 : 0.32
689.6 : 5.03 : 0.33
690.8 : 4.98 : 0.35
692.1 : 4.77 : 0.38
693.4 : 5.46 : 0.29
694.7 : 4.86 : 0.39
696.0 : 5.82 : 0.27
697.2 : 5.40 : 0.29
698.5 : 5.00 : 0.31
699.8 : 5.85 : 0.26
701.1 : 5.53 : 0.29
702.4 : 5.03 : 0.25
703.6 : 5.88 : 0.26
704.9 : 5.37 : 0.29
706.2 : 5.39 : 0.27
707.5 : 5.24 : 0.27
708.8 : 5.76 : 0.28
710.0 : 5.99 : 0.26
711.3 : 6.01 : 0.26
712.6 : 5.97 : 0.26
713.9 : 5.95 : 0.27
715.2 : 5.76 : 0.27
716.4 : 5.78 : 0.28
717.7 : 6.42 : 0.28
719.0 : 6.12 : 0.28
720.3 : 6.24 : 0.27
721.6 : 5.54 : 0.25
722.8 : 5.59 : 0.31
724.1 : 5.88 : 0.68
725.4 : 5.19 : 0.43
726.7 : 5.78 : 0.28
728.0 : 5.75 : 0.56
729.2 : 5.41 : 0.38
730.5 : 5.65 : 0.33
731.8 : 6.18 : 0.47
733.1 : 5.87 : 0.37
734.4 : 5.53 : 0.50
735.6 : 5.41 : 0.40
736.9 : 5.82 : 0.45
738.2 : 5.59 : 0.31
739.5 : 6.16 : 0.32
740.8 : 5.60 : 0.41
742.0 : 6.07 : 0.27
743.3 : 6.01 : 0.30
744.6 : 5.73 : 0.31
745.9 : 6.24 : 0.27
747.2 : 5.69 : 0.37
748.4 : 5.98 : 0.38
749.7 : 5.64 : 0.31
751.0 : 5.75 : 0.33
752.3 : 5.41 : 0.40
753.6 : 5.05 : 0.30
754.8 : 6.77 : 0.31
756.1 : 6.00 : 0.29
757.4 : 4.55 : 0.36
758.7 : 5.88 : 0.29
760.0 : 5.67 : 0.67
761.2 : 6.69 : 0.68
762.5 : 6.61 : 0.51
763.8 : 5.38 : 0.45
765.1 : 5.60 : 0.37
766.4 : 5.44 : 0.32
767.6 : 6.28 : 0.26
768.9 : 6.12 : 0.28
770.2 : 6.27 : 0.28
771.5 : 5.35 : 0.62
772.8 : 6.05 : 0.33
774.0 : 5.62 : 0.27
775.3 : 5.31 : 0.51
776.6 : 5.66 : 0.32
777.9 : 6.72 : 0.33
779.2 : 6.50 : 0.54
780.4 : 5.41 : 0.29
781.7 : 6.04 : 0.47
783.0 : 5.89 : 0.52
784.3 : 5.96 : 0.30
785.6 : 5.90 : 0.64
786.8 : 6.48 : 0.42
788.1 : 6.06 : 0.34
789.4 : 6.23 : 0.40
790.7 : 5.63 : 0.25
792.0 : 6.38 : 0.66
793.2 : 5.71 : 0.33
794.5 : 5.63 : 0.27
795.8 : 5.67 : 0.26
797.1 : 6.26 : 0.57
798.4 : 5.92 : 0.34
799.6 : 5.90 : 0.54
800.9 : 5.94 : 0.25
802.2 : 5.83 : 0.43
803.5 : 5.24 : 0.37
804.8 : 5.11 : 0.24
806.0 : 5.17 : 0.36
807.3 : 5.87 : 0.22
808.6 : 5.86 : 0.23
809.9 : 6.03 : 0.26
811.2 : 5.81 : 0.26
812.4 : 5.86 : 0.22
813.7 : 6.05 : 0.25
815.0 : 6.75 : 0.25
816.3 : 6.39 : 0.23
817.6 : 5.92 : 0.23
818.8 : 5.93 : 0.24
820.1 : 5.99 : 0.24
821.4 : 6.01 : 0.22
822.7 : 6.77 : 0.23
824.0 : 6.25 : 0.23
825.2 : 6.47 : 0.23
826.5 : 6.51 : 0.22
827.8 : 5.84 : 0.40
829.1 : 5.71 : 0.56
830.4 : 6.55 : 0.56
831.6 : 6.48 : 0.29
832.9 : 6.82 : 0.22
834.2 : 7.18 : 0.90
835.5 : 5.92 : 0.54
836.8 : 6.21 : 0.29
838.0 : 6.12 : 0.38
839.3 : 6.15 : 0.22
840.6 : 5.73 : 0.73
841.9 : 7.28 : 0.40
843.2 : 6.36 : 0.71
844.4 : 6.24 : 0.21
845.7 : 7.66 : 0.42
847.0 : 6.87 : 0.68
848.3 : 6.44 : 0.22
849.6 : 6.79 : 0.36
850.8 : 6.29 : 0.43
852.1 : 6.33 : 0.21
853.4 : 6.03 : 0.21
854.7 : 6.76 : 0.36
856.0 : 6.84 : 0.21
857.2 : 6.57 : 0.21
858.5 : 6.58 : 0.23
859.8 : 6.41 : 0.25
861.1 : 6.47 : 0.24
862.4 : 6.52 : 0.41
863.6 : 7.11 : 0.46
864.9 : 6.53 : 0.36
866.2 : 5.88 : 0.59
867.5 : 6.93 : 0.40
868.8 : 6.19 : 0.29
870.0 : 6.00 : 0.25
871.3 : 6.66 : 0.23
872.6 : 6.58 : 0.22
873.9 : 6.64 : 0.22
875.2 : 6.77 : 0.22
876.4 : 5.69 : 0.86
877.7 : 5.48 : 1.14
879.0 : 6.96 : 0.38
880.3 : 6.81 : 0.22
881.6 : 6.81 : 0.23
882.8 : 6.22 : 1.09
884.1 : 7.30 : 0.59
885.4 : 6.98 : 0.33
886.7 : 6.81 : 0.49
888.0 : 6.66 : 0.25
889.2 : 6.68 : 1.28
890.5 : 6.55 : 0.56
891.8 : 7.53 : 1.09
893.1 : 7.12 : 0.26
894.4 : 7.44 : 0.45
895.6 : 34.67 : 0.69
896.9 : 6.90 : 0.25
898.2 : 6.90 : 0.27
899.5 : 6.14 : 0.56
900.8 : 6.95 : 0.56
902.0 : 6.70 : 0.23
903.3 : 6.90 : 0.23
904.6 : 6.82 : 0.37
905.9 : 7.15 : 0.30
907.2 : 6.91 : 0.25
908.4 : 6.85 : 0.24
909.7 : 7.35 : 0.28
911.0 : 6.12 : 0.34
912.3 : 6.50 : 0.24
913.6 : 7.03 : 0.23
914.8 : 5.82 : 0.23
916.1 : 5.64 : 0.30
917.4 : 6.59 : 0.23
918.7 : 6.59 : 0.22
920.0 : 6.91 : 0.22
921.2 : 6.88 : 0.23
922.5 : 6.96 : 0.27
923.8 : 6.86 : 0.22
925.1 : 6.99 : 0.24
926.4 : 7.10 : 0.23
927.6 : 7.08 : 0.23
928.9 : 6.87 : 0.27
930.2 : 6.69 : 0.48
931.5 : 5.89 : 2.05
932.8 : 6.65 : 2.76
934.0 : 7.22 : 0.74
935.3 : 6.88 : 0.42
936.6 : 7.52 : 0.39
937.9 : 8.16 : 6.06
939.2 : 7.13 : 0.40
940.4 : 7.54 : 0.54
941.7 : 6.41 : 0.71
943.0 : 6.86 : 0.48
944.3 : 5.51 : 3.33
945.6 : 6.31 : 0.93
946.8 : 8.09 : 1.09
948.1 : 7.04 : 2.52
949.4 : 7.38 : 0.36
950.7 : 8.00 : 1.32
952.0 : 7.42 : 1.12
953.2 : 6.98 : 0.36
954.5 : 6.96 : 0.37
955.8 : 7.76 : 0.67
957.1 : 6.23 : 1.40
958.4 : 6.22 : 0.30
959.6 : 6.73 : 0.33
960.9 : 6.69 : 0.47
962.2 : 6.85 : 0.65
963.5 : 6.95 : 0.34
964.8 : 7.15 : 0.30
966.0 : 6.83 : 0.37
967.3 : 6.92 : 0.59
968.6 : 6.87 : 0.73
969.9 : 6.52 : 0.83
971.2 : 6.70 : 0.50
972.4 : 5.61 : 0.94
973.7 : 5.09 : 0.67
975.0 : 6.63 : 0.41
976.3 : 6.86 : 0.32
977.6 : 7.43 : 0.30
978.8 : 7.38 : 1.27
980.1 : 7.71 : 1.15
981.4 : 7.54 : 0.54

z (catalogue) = 0.554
